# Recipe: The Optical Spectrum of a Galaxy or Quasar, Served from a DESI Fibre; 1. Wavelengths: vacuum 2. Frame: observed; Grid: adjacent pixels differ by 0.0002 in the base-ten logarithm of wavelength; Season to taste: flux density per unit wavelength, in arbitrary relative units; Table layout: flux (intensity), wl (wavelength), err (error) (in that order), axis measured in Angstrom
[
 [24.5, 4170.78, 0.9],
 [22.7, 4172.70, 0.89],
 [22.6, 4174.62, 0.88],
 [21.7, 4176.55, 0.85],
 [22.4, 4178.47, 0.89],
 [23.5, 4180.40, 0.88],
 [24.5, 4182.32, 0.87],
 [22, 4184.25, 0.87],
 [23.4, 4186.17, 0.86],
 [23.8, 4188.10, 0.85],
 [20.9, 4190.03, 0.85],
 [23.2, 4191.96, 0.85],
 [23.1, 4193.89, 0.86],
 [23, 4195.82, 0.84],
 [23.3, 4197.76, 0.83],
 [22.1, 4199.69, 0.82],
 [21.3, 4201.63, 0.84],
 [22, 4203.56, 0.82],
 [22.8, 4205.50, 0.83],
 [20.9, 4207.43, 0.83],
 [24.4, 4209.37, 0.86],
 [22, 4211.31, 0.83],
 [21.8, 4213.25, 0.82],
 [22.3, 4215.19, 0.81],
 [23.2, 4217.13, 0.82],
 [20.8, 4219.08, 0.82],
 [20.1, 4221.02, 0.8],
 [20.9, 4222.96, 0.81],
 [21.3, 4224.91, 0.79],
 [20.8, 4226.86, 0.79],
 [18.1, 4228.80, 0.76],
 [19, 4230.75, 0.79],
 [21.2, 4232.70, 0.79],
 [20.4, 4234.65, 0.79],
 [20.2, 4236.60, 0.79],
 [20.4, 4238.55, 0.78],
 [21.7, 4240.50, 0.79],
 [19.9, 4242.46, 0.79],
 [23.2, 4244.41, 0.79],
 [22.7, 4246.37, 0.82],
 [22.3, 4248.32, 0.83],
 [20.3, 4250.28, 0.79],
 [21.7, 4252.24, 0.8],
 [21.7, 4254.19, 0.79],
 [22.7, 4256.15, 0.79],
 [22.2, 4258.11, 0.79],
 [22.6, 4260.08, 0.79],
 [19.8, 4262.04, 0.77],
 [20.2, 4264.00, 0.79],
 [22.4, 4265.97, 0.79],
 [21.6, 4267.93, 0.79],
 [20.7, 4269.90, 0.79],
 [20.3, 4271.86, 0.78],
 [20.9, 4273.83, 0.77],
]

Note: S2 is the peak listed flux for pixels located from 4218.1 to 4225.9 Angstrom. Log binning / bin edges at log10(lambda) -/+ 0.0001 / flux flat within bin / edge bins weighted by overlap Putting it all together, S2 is 21.3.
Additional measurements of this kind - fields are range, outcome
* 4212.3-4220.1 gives 23.2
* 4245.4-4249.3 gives 22.7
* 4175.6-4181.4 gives 23.5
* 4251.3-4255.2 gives 21.7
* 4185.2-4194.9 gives 23.8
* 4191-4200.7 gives 23.3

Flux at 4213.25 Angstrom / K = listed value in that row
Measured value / 21.8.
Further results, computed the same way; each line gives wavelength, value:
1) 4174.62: 22.6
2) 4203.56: 22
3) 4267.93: 21.6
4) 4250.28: 20.3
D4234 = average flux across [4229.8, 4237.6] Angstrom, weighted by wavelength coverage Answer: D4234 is 20.2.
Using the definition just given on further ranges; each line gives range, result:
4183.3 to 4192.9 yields 22.7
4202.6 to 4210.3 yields 22.5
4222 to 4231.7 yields 20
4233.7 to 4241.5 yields 20.7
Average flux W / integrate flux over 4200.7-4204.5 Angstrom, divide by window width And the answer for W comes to 21.7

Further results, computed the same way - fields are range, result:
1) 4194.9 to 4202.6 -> 22.4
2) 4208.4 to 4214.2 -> 22.7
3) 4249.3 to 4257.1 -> 21.6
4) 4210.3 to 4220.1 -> 22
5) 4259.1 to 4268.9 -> 21.3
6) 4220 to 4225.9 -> 20.8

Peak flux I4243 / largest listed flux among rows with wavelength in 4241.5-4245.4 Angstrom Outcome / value 23.2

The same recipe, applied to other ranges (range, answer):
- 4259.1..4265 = 22.6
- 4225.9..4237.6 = 21.2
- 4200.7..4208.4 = 22.8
